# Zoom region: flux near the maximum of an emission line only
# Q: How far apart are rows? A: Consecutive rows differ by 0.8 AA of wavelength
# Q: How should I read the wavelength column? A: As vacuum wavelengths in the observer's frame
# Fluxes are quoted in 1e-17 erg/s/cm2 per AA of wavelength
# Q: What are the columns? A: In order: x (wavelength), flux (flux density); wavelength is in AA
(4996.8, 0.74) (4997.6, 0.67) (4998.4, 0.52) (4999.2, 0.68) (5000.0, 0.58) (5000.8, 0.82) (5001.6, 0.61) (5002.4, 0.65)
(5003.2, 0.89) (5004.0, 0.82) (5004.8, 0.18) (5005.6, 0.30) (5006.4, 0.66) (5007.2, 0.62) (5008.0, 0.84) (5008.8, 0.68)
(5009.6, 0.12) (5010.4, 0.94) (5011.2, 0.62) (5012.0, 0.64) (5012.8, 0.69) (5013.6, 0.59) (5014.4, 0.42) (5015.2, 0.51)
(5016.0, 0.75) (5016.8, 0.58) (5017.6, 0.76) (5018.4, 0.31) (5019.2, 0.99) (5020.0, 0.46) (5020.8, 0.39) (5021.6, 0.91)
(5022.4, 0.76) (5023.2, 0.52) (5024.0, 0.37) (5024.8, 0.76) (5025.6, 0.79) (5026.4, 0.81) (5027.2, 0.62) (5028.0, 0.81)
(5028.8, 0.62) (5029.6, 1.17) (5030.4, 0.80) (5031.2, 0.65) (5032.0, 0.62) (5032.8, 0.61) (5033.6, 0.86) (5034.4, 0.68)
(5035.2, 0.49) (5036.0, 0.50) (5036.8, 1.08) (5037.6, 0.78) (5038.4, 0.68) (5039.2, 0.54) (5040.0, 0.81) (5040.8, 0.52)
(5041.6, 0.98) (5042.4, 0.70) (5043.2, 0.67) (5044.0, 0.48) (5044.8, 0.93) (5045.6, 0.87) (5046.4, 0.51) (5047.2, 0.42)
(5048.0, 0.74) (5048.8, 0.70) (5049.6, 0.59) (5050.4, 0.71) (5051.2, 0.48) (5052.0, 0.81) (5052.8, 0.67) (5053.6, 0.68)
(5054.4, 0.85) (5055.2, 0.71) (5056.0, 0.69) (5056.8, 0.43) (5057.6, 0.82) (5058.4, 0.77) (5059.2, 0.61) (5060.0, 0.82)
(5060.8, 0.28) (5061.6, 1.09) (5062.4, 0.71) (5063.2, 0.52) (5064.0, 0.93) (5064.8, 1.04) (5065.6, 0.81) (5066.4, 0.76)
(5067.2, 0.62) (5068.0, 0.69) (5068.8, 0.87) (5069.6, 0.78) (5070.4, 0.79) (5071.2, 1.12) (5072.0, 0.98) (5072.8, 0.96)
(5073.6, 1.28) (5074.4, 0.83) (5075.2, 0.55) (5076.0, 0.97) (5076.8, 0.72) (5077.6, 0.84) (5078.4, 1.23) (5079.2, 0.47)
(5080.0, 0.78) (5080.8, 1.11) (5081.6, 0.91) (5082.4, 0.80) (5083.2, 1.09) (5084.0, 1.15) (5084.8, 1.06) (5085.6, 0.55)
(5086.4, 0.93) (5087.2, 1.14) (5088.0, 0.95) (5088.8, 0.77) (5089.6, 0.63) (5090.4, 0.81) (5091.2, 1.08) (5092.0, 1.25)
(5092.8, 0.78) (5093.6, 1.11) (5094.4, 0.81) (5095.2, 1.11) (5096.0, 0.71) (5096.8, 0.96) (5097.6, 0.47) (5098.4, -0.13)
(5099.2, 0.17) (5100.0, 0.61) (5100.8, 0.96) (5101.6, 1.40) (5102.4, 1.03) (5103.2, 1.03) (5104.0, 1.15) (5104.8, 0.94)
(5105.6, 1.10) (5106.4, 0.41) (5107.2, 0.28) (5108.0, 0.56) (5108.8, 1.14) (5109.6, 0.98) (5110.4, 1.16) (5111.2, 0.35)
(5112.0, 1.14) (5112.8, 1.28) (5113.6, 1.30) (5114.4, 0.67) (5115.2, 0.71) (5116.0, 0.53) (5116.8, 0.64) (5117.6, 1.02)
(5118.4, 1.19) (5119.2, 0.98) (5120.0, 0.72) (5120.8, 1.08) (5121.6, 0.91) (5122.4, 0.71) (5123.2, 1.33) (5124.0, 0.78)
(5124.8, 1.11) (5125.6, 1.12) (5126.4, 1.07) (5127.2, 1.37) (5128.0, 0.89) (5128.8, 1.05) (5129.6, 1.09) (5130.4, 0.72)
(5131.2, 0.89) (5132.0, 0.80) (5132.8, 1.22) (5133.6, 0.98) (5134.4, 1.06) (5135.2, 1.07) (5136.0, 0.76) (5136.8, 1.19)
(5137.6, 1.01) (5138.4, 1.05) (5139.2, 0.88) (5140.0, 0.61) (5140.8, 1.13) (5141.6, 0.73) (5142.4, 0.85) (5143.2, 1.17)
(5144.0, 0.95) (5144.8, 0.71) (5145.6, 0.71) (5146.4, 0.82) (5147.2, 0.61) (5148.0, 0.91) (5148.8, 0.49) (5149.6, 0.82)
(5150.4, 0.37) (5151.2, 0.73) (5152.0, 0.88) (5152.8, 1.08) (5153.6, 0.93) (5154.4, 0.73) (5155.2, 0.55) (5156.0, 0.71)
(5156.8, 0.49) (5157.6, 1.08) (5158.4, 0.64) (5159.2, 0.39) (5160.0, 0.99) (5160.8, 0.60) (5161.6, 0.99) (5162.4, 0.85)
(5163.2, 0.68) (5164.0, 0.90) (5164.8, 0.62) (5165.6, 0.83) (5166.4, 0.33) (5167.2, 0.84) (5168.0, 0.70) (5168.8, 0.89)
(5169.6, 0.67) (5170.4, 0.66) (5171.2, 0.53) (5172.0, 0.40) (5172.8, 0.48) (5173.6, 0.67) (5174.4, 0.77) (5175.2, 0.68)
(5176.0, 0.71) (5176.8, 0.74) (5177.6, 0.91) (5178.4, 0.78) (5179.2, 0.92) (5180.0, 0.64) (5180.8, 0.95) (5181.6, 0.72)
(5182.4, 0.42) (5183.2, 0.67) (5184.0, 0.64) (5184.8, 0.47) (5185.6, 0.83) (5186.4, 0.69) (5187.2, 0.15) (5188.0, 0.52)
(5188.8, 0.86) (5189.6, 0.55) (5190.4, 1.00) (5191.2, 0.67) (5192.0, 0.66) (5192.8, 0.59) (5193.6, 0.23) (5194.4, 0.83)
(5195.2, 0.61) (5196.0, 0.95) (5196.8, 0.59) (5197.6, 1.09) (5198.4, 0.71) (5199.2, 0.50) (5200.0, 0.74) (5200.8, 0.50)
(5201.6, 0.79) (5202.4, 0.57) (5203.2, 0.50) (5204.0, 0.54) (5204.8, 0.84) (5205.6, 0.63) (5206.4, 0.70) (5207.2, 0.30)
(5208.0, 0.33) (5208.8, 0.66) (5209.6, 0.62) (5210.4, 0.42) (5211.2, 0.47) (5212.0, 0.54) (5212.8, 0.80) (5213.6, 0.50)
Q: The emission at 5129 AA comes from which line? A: C IV 1549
